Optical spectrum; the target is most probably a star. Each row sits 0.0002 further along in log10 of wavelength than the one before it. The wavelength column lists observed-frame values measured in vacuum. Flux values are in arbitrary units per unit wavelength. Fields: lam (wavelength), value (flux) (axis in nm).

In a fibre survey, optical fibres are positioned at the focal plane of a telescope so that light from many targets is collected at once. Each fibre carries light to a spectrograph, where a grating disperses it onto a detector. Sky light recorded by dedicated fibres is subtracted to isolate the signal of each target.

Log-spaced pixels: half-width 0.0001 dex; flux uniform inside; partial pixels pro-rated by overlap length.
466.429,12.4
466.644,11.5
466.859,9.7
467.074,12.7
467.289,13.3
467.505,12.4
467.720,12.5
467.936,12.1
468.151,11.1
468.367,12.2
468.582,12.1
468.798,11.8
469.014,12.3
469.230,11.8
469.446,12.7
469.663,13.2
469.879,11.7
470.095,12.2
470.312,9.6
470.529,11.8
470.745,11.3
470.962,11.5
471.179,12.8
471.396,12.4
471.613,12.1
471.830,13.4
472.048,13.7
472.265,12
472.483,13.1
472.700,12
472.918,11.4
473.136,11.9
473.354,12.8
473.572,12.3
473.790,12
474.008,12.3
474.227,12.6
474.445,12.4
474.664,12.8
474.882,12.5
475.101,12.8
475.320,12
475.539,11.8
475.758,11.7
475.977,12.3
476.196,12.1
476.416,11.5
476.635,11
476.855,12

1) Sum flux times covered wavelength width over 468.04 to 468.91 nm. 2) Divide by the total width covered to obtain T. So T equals 11.8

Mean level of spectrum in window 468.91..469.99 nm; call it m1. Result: 12.3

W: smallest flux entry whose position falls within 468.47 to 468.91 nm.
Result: 11.8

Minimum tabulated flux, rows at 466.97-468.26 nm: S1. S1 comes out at 11.1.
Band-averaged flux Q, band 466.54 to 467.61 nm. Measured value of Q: 11.9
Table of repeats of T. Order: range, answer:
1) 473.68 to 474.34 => 12.3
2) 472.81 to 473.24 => 11.6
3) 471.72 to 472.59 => 13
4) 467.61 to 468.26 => 11.9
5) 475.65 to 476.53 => 11.9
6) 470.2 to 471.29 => 11.4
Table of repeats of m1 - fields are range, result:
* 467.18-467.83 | 12.7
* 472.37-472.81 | 12.5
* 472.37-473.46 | 12.2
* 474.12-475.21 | 12.6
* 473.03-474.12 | 12.3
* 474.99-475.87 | 12.1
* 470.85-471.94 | 12.4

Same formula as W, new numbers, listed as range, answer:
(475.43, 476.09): 11.7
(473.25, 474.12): 12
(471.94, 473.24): 11.4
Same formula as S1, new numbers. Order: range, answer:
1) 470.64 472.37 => 11.3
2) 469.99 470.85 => 9.6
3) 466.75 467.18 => 9.7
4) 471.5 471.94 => 12.1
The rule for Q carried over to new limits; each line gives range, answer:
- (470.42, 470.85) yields 11.6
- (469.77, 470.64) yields 11.3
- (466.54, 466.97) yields 10.6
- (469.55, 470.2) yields 12.4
